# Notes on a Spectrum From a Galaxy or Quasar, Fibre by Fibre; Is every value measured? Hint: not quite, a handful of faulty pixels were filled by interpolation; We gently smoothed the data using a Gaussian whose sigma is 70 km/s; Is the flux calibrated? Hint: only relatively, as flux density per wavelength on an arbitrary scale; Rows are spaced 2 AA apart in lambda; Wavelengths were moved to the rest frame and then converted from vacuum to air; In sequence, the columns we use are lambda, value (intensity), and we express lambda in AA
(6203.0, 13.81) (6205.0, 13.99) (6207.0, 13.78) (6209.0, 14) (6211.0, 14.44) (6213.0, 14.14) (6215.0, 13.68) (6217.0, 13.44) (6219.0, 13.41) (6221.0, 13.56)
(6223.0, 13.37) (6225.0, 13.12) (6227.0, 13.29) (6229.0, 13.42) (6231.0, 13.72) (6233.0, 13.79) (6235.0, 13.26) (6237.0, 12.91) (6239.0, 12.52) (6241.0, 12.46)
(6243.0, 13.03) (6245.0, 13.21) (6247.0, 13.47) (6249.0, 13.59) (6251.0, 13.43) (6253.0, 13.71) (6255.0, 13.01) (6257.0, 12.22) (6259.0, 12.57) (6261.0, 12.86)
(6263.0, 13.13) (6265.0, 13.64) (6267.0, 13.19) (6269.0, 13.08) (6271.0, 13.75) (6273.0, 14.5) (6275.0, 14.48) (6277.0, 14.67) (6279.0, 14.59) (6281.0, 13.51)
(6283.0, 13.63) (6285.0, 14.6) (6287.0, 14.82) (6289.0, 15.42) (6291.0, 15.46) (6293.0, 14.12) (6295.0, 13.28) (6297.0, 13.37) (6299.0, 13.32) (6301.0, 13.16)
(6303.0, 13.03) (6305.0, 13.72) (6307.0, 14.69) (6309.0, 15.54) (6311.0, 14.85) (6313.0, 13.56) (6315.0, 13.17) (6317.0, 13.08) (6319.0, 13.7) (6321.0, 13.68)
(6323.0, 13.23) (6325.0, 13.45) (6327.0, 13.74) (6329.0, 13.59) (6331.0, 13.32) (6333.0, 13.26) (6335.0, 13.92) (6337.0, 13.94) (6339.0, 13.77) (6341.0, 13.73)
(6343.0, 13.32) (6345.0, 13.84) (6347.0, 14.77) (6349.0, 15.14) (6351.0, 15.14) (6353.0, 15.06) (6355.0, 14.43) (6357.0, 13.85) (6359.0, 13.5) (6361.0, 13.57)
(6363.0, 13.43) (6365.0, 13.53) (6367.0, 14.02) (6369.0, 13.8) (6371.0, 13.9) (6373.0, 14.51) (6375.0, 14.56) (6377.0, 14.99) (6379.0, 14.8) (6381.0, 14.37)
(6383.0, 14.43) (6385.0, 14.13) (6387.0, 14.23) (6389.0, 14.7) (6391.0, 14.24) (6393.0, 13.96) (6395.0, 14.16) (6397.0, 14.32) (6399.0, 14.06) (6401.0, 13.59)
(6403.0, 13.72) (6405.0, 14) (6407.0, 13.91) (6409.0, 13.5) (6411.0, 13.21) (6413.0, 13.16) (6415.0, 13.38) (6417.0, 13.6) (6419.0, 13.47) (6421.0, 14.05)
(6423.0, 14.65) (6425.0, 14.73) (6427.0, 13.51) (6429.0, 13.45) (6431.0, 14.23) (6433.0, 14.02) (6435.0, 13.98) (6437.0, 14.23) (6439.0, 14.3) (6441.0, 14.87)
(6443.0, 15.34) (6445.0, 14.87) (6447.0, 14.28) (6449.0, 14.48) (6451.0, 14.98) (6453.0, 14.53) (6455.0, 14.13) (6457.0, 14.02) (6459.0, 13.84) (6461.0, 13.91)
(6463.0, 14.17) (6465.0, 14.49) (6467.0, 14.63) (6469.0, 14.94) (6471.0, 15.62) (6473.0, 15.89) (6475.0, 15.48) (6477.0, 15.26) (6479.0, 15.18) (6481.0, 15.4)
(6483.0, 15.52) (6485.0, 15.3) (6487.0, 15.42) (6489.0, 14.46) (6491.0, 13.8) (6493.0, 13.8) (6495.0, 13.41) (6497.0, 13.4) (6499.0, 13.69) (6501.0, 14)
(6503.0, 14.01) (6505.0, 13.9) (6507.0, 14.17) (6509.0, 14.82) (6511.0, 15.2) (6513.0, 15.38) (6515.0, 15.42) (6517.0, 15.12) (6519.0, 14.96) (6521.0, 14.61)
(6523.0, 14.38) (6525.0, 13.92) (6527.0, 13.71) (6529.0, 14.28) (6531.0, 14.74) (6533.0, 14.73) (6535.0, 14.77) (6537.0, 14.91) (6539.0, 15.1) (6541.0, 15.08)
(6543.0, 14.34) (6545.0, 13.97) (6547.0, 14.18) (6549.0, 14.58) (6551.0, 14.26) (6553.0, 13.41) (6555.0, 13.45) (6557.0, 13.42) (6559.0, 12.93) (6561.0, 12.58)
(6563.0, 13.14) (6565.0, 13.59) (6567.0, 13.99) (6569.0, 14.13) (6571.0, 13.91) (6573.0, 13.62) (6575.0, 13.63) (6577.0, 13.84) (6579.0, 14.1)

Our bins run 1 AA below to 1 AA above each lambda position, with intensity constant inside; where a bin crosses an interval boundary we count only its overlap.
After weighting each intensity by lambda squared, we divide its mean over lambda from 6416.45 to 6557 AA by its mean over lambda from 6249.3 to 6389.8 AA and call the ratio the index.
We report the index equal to 1.09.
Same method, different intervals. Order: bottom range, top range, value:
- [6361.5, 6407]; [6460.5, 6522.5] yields 1.07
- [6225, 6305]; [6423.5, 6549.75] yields 1.15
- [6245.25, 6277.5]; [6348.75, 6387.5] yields 1.10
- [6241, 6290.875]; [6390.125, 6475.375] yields 1.10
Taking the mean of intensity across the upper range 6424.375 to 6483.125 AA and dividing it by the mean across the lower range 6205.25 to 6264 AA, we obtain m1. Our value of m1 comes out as 1.09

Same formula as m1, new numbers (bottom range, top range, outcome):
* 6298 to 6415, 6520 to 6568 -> 1.01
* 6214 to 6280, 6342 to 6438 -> 1.05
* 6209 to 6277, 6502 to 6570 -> 1.06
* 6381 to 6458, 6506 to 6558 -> 1.03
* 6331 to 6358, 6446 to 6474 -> 1.03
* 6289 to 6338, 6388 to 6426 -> 1.01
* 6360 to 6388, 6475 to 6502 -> 1.03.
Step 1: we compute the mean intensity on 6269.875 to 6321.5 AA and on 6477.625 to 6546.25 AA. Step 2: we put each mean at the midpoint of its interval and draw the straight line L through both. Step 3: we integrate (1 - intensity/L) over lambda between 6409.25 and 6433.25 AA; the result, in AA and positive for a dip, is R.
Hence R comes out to 1.0 AA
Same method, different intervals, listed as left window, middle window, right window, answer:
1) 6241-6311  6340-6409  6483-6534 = -0.54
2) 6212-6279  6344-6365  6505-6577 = -0.81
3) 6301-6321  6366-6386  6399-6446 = -0.58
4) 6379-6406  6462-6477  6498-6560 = -0.80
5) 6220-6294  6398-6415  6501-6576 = 0.37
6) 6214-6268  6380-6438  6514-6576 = -0.96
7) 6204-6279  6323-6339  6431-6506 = 0.34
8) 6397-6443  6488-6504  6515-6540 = 0.67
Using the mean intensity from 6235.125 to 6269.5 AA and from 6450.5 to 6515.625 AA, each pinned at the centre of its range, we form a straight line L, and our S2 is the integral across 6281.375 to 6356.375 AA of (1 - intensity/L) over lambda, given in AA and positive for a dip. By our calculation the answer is -2.68 AA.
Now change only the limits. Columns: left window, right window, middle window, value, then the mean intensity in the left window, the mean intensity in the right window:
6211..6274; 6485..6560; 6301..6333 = -0.3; 13.3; 14.3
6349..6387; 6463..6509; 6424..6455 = 0.2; 14.2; 14.6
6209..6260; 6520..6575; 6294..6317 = -0.5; 13.3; 14.1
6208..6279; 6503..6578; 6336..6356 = -0.9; 13.4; 14.2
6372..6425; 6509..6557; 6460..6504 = -0.8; 14.1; 14.5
